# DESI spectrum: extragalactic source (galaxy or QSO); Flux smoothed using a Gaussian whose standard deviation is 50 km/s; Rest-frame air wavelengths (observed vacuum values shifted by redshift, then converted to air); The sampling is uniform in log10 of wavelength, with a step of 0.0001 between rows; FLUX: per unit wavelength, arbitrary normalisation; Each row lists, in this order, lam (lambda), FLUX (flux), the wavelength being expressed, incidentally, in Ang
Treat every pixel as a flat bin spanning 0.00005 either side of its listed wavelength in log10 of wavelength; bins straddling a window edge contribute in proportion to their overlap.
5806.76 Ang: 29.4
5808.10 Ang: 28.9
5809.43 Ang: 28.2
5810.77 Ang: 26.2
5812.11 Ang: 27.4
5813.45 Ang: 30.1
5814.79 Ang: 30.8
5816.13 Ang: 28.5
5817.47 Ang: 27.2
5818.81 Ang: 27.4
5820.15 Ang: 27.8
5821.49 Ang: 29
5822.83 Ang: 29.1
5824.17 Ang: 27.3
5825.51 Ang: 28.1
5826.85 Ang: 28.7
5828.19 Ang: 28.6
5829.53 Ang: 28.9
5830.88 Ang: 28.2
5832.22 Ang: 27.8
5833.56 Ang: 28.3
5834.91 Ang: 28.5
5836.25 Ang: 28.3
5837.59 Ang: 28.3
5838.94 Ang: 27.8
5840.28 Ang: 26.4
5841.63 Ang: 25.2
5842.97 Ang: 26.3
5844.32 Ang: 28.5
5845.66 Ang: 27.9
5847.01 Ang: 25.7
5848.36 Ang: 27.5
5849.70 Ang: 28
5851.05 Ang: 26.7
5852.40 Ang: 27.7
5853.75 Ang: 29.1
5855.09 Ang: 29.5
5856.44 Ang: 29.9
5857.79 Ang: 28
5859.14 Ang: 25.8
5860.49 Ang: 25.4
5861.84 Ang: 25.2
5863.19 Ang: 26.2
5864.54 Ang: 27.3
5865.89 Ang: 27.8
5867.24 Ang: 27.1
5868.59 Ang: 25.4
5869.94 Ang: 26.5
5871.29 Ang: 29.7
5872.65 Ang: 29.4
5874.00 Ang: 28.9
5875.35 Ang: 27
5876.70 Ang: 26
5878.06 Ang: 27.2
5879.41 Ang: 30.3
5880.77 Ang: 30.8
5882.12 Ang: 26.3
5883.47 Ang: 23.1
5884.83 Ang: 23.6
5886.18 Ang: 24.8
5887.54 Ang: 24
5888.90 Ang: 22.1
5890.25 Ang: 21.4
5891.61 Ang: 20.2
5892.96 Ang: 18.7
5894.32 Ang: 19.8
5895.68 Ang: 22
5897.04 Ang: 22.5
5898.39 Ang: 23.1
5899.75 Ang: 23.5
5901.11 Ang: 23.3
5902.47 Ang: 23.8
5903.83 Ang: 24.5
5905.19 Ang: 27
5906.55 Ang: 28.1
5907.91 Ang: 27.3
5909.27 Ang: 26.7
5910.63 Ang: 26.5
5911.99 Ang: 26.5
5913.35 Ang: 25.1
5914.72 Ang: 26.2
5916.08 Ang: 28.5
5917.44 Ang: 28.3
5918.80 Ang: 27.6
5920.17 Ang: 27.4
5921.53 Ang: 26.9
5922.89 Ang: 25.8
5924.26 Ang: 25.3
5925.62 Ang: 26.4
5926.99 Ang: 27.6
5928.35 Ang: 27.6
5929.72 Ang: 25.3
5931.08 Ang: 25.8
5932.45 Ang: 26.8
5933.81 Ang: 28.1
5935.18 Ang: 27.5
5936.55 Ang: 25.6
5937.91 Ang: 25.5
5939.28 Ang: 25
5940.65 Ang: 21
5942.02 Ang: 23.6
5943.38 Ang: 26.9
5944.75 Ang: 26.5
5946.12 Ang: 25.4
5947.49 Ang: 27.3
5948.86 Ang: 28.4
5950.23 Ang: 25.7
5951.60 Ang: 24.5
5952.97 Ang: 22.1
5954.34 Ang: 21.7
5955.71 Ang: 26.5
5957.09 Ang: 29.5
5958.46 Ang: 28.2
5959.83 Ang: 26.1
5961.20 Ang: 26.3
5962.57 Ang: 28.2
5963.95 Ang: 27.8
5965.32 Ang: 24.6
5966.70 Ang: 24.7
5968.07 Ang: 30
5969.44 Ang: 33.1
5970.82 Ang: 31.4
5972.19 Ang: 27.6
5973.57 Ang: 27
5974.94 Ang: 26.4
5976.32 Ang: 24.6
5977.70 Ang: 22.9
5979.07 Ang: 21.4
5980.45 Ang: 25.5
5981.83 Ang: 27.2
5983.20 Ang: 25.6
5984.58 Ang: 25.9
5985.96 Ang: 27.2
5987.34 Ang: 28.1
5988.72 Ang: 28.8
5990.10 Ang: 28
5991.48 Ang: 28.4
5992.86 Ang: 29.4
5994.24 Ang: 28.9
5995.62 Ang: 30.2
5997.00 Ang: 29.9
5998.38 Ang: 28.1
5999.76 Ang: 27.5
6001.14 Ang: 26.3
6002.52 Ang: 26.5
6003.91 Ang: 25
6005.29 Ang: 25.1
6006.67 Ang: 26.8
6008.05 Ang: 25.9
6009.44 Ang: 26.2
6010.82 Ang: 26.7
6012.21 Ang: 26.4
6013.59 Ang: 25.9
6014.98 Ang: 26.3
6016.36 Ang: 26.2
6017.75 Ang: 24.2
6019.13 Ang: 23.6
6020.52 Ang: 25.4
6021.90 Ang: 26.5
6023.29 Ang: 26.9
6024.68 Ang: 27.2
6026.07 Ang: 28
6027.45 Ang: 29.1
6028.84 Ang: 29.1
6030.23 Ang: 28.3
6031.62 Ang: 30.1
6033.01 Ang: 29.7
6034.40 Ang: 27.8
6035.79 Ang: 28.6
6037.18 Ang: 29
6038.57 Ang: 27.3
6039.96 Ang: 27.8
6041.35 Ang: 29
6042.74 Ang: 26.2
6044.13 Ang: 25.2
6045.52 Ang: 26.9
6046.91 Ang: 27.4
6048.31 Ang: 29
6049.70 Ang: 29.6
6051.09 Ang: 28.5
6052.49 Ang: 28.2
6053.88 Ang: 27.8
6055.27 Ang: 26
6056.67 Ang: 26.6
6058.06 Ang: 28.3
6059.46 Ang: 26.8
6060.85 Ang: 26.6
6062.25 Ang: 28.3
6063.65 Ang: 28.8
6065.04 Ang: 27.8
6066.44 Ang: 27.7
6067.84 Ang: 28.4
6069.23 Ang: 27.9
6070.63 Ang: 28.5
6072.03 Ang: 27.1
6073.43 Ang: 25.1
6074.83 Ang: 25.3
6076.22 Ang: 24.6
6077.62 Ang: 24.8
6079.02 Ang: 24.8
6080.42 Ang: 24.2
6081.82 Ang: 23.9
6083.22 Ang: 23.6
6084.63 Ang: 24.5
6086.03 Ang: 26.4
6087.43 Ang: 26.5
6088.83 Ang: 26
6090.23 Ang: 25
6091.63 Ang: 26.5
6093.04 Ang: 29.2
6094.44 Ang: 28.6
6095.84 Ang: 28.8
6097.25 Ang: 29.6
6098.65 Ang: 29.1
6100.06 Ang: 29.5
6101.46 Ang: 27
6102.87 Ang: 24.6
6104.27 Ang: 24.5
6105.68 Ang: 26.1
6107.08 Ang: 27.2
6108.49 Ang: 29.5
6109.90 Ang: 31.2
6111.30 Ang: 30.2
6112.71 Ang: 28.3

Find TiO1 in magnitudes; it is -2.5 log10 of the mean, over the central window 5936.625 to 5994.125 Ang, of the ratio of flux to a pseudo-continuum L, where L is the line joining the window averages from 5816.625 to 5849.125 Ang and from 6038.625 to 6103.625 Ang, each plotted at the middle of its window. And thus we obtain 0.04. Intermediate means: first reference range 27.8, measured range 26.5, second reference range 27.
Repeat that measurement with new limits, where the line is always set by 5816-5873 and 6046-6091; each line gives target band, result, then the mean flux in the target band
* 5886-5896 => 0.27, 21.4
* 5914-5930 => 0.02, 26.9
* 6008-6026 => 0.04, 26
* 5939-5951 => 0.07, 25.5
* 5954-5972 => -0.02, 27.7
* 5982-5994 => -0.03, 27.7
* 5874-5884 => 0.00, 27.4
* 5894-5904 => 0.20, 22.8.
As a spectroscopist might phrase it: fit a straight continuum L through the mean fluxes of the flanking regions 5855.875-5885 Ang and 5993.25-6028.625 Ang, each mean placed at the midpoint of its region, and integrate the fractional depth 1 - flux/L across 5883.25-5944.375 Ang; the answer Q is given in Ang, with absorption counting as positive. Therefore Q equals 4.5 Ang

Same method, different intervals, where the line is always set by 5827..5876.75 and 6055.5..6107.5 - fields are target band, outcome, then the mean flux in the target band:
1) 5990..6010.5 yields -0.3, 27.5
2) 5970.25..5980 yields 0.5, 25.8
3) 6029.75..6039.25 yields -0.6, 28.7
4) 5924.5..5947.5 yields 1.1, 25.9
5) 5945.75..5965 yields 0.7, 26.2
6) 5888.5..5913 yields 3.2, 23.8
